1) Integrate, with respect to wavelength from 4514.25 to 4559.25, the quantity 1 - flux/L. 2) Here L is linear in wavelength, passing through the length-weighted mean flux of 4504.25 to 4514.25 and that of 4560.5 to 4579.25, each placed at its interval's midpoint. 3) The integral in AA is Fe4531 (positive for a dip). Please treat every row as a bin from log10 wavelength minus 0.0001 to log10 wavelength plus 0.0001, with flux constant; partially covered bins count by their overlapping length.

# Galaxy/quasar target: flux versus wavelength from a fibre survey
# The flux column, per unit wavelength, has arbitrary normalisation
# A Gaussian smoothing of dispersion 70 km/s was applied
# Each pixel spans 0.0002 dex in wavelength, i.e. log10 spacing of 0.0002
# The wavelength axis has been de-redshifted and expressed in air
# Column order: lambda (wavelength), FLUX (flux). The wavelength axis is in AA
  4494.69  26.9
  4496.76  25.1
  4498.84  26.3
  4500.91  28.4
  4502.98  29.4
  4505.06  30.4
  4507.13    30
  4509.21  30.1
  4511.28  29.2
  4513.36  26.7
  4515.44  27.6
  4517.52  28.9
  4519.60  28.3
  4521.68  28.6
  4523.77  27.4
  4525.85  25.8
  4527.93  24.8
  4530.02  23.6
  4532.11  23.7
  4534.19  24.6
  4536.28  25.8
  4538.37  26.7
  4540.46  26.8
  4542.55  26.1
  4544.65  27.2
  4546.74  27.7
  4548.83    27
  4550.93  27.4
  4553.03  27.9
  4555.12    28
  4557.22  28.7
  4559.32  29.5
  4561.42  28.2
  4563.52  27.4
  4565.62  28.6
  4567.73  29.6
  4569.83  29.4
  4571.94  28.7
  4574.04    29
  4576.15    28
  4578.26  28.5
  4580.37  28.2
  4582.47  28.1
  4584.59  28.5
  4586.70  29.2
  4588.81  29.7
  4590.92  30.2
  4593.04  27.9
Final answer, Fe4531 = 3.3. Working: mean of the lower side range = 29.3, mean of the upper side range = 28.6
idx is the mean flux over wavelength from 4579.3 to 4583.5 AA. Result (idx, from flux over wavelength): 28.2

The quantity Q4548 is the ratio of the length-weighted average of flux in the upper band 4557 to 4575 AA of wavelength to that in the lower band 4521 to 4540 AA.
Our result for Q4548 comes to 1.1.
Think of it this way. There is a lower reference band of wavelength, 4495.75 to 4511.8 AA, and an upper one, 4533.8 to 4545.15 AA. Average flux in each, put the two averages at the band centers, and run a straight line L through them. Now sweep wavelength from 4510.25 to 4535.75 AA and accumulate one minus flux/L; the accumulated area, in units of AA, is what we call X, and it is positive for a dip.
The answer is 0.7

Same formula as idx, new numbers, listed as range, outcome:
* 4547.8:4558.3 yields 27.8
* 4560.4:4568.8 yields 28.5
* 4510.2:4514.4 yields 28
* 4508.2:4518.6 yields 28.5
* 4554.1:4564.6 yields 28.4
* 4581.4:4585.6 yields 28.3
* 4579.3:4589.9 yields 28.8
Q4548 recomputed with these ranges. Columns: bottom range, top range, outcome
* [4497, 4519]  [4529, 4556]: 0.92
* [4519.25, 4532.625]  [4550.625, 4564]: 1.09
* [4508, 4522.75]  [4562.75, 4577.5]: 1.01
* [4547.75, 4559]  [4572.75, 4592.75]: 1.03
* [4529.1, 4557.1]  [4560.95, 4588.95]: 1.08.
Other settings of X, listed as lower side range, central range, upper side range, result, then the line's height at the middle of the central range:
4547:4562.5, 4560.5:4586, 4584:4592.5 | 0.23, 28.8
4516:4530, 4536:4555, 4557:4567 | 0.56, 27.9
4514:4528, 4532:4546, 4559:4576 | 0.98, 28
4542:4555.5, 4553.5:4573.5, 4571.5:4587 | -0.55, 27.9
